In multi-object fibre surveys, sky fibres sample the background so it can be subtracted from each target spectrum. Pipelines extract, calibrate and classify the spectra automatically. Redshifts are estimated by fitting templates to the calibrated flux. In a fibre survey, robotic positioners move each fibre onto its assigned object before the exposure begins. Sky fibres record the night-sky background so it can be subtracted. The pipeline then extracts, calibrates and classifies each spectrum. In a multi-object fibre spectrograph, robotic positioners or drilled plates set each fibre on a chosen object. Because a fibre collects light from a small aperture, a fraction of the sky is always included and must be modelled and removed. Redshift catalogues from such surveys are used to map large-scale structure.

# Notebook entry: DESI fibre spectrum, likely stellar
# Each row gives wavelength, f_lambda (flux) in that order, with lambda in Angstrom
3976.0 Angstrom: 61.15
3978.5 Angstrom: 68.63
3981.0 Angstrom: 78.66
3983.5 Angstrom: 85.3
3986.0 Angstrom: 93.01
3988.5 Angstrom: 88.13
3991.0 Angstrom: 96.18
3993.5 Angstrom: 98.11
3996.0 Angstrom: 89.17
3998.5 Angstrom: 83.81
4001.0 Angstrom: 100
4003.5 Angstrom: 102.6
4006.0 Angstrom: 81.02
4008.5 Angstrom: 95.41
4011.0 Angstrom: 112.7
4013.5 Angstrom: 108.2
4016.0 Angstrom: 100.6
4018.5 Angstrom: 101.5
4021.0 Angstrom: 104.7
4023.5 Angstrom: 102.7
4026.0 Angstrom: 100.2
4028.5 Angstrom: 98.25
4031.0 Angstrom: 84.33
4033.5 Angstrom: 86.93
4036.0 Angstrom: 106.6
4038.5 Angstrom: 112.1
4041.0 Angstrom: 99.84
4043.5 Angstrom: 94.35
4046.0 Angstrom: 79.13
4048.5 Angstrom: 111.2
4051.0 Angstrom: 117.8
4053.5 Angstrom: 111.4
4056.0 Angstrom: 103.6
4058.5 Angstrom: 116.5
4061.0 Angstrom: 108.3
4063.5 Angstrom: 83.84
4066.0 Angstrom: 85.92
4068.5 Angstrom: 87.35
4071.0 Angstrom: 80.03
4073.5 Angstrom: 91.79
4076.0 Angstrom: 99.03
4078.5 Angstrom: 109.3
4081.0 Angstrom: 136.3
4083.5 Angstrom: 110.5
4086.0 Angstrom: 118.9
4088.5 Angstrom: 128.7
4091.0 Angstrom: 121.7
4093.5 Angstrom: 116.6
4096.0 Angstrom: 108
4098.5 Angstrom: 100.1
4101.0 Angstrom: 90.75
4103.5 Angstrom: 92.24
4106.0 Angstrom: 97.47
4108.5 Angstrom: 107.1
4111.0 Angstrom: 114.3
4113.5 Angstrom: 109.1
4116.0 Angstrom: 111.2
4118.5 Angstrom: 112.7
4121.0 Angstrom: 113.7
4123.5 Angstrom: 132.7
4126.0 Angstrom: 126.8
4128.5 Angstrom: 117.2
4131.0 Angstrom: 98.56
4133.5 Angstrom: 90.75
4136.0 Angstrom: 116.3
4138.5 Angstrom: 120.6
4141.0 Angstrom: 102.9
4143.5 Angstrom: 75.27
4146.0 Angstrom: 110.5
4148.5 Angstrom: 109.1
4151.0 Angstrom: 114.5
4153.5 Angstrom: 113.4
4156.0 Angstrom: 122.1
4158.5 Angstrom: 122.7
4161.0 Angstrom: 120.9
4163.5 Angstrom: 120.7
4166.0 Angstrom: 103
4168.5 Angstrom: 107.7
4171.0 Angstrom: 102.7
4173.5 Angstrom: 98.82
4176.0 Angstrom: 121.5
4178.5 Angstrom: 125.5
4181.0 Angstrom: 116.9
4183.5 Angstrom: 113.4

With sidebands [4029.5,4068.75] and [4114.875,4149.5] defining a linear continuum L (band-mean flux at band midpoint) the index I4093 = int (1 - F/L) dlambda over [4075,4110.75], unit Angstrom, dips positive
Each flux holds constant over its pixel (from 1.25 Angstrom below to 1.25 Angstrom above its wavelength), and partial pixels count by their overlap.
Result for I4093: -1.7 Angstrom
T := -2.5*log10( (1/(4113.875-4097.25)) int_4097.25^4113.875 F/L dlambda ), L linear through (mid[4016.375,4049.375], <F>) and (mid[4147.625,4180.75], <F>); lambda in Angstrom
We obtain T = 0.06 mag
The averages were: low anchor 98.5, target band 101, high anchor 114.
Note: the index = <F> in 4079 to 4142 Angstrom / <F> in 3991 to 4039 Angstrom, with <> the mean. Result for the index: 1.14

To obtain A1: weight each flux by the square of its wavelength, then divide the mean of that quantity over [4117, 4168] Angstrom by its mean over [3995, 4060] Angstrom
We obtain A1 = 1.2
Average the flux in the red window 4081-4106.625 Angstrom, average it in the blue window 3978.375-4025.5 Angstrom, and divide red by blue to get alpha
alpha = 1.16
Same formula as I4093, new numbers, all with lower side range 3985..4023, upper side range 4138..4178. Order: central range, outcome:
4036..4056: -0.6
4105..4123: -0.6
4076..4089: -1.8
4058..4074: 1.6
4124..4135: -0.2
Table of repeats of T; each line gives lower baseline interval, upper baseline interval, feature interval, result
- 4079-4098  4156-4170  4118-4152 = 0.06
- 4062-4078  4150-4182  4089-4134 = -0.10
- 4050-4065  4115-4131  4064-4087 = 0.08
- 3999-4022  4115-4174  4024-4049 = 0.06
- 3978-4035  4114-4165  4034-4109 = -0.01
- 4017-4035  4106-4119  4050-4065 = -0.05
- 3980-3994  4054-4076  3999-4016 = -0.09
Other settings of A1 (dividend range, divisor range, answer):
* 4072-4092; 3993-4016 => 1.22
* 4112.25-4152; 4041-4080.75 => 1.14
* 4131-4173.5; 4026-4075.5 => 1.17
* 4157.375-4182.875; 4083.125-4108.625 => 1.09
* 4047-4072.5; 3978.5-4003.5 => 1.15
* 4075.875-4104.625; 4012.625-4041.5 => 1.15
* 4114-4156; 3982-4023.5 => 1.23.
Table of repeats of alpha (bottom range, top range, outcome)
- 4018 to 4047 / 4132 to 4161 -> 1.12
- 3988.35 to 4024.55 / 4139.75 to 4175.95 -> 1.12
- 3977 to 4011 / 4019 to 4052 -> 1.11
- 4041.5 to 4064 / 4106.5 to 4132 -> 1.10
